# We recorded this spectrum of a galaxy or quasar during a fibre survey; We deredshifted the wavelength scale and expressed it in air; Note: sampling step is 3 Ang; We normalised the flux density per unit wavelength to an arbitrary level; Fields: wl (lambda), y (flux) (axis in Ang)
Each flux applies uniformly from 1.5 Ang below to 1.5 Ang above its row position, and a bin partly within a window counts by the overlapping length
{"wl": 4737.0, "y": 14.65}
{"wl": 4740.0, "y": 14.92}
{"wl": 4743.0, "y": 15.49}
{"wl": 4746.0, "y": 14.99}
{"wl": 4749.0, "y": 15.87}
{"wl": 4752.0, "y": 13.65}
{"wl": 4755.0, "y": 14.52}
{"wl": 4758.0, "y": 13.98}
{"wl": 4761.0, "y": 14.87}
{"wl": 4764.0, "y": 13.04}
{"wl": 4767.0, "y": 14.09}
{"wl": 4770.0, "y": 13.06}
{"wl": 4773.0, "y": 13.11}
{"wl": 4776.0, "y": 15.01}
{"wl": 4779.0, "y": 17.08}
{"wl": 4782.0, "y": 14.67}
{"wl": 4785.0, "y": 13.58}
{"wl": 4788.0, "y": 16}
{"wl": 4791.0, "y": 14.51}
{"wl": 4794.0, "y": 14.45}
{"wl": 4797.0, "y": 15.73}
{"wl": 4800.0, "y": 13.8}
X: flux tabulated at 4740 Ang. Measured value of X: 14.92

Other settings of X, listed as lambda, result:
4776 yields 15.01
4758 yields 13.98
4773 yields 13.11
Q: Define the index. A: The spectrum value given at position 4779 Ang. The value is 17.08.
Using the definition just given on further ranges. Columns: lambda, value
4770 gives 13.06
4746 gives 14.99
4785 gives 13.58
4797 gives 15.73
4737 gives 14.65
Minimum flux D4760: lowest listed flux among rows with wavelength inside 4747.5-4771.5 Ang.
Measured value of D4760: 13.04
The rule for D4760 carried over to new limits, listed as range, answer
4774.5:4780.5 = 15.01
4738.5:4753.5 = 13.65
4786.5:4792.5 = 14.51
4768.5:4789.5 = 13.06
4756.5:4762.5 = 13.98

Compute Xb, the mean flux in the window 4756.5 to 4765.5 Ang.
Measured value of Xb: 14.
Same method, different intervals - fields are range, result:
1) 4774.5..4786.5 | 15.1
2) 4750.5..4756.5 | 14.1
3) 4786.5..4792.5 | 15.3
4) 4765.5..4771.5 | 13.6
